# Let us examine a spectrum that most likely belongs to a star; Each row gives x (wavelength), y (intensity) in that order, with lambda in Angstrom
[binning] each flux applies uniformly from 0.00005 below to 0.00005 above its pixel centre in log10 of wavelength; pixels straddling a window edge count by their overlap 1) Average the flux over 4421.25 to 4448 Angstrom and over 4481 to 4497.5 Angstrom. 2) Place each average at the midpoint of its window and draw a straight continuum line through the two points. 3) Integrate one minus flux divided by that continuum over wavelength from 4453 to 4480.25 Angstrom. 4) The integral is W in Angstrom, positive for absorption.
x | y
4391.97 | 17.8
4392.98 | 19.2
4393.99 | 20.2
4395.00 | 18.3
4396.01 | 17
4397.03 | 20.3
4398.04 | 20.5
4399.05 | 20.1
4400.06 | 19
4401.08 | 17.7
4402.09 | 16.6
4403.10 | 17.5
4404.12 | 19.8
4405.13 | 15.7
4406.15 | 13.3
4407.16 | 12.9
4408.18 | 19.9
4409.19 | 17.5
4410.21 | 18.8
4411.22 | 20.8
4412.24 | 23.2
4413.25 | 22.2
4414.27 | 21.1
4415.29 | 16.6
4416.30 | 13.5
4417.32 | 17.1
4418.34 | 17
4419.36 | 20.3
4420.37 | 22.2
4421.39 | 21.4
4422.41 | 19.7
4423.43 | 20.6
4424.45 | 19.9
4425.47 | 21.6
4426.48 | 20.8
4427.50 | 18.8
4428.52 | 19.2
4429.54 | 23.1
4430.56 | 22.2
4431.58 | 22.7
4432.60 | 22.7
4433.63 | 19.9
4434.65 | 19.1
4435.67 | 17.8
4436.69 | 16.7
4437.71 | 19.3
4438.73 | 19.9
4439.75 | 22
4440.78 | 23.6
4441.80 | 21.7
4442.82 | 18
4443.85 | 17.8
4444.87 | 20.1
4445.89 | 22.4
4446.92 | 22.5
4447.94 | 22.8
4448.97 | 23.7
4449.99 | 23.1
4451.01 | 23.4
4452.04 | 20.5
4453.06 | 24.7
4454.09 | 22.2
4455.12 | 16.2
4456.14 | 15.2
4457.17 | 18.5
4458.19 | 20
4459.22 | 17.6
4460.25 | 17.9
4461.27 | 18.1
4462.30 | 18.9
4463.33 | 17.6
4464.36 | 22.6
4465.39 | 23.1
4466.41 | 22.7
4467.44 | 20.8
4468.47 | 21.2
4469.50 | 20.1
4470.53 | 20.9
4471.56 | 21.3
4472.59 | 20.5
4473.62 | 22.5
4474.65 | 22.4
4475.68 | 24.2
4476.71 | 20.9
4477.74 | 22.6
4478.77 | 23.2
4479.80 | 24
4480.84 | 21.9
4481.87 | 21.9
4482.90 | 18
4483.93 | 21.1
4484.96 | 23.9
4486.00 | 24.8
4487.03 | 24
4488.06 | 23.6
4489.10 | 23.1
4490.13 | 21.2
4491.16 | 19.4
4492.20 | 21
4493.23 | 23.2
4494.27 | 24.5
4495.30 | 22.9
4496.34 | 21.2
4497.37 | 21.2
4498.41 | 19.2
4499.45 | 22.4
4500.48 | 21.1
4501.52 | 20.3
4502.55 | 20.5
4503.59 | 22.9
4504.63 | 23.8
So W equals 1.1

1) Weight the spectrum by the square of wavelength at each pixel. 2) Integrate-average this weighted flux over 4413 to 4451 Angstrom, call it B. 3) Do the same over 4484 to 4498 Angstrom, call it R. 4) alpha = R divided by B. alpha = 1.1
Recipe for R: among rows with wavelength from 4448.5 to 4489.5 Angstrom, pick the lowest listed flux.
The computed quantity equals 15.2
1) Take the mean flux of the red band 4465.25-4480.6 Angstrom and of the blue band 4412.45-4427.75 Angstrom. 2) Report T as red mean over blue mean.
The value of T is 1.12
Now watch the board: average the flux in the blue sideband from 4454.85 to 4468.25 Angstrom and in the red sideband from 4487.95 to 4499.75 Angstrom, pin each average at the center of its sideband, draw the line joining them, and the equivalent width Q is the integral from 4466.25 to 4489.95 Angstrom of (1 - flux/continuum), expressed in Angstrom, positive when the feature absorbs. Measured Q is -1.79 Angstrom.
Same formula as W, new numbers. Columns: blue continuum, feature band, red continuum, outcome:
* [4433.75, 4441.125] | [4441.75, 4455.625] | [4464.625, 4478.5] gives -0.6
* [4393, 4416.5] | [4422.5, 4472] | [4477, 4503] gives -0.8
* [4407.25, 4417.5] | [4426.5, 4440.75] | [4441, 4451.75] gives 0.1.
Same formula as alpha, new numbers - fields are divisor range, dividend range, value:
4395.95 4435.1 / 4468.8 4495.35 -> 1.18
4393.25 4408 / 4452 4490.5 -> 1.23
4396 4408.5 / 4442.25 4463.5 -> 1.16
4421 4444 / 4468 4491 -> 1.11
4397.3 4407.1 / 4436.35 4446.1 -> 1.16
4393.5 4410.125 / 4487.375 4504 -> 1.27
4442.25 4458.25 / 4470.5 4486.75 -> 1.08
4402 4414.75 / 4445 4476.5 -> 1.16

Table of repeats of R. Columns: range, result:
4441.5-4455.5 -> 16.2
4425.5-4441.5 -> 16.7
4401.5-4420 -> 12.9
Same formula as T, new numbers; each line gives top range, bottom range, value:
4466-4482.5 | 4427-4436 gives 1.06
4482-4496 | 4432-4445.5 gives 1.12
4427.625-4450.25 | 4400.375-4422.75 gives 1.13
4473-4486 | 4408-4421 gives 1.16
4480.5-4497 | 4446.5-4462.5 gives 1.09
